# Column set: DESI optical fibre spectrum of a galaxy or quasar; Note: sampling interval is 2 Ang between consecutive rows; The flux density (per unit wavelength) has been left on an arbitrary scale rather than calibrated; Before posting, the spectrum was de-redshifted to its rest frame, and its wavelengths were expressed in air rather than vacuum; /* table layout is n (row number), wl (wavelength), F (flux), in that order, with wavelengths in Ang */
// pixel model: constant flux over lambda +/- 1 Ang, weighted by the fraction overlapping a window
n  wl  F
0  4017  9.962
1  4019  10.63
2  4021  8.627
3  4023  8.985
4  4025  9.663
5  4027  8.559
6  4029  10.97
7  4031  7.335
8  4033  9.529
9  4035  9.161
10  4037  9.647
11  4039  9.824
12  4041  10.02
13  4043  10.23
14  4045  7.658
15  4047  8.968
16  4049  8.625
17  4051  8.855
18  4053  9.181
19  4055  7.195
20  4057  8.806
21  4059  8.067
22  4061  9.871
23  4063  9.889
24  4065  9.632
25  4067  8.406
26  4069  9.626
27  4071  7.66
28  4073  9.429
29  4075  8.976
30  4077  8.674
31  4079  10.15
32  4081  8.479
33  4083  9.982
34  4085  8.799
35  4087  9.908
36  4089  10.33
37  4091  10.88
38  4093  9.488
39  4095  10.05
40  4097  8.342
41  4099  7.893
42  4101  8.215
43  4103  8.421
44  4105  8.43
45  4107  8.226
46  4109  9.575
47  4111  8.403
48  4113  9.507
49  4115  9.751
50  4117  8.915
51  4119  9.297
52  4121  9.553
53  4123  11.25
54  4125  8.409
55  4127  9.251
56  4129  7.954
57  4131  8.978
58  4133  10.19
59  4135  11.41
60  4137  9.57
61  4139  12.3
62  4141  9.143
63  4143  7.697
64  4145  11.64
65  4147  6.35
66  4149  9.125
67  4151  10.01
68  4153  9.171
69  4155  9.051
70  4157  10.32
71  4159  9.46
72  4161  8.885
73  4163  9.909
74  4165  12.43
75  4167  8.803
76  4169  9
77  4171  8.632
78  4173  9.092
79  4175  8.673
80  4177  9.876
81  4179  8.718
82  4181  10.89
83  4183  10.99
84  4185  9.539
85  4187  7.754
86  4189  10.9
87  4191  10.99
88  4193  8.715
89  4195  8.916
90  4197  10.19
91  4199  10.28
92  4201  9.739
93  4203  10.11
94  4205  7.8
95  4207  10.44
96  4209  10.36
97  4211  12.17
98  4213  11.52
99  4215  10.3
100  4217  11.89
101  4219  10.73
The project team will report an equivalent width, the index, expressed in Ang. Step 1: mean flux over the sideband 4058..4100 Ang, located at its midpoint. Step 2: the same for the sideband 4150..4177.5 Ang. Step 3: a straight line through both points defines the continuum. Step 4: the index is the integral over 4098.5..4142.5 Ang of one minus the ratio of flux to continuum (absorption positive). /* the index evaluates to 0.42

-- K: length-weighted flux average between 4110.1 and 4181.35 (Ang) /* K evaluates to 9.48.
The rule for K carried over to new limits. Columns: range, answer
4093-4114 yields 8.74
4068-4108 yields 9.1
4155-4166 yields 10.1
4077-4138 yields 9.31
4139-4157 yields 9.28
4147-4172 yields 9.44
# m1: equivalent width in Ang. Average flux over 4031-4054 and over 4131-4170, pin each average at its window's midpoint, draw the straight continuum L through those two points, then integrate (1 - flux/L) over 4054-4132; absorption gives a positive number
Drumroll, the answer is 2.6 Ang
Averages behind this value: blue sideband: 9.16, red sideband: 9.69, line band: 9.09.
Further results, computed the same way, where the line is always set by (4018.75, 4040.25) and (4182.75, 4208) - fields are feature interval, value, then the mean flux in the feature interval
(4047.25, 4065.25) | 1.0 Ang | 8.87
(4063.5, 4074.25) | 0.5 Ang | 8.99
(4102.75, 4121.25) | 1.0 Ang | 9.01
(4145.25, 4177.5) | 0.9 Ang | 9.34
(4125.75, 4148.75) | 0.2 Ang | 9.47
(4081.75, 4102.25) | 0.2 Ang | 9.37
